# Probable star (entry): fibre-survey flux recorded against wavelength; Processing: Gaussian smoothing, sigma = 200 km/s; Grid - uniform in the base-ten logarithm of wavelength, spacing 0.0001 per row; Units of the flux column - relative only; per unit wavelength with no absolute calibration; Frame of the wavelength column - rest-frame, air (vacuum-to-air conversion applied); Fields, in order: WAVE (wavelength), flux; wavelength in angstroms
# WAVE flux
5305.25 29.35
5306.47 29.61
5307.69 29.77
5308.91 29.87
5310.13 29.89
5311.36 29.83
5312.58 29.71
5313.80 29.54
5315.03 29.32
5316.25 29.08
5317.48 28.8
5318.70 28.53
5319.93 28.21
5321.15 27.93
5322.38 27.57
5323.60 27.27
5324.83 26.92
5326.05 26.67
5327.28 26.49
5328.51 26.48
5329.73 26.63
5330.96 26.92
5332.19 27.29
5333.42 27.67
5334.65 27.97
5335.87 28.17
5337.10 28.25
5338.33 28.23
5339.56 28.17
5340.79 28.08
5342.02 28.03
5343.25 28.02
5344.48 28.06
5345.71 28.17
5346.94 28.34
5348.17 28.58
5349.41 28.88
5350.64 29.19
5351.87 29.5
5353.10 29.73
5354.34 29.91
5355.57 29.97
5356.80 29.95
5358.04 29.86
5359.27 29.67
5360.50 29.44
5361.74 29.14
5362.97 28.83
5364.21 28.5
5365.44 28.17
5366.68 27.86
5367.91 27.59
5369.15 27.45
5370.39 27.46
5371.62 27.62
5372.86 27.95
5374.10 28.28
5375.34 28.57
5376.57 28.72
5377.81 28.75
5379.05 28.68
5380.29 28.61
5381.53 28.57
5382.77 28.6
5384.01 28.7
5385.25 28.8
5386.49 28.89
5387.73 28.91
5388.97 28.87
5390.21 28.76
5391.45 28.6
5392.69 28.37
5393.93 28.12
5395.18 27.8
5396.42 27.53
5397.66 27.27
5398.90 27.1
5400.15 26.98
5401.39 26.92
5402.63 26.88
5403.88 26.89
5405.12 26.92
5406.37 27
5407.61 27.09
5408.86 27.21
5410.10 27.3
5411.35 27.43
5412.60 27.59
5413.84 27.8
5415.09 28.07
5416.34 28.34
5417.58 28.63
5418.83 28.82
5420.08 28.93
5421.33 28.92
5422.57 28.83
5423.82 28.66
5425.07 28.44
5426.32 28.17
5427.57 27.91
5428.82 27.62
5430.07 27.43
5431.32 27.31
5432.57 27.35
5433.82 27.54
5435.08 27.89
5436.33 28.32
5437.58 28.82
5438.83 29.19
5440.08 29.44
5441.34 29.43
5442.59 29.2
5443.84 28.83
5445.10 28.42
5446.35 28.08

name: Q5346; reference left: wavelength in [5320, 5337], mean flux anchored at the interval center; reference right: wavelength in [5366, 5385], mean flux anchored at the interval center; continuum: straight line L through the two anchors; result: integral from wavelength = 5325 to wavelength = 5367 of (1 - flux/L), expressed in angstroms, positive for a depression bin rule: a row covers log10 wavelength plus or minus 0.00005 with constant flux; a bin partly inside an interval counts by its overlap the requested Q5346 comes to -1.09 angstroms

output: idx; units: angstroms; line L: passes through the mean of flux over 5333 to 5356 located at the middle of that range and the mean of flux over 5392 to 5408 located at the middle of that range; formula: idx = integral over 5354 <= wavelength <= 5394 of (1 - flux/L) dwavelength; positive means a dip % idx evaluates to -1.1 angstroms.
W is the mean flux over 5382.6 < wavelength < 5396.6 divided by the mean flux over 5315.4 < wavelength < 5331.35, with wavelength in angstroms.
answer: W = 1.0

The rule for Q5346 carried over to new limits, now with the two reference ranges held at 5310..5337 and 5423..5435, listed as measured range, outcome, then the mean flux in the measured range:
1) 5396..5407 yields 0.3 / 27.1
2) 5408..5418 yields 0.0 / 27.8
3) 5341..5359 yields -0.7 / 29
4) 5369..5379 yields -0.1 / 28.2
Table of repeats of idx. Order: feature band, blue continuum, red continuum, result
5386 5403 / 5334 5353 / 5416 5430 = 0.3 angstroms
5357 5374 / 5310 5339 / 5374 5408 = -0.3 angstroms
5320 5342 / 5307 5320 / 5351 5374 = 1.3 angstroms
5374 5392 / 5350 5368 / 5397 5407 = -0.5 angstroms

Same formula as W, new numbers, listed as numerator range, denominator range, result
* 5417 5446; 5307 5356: 1.00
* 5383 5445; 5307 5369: 0.99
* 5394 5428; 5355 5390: 0.97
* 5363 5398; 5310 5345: 1.01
